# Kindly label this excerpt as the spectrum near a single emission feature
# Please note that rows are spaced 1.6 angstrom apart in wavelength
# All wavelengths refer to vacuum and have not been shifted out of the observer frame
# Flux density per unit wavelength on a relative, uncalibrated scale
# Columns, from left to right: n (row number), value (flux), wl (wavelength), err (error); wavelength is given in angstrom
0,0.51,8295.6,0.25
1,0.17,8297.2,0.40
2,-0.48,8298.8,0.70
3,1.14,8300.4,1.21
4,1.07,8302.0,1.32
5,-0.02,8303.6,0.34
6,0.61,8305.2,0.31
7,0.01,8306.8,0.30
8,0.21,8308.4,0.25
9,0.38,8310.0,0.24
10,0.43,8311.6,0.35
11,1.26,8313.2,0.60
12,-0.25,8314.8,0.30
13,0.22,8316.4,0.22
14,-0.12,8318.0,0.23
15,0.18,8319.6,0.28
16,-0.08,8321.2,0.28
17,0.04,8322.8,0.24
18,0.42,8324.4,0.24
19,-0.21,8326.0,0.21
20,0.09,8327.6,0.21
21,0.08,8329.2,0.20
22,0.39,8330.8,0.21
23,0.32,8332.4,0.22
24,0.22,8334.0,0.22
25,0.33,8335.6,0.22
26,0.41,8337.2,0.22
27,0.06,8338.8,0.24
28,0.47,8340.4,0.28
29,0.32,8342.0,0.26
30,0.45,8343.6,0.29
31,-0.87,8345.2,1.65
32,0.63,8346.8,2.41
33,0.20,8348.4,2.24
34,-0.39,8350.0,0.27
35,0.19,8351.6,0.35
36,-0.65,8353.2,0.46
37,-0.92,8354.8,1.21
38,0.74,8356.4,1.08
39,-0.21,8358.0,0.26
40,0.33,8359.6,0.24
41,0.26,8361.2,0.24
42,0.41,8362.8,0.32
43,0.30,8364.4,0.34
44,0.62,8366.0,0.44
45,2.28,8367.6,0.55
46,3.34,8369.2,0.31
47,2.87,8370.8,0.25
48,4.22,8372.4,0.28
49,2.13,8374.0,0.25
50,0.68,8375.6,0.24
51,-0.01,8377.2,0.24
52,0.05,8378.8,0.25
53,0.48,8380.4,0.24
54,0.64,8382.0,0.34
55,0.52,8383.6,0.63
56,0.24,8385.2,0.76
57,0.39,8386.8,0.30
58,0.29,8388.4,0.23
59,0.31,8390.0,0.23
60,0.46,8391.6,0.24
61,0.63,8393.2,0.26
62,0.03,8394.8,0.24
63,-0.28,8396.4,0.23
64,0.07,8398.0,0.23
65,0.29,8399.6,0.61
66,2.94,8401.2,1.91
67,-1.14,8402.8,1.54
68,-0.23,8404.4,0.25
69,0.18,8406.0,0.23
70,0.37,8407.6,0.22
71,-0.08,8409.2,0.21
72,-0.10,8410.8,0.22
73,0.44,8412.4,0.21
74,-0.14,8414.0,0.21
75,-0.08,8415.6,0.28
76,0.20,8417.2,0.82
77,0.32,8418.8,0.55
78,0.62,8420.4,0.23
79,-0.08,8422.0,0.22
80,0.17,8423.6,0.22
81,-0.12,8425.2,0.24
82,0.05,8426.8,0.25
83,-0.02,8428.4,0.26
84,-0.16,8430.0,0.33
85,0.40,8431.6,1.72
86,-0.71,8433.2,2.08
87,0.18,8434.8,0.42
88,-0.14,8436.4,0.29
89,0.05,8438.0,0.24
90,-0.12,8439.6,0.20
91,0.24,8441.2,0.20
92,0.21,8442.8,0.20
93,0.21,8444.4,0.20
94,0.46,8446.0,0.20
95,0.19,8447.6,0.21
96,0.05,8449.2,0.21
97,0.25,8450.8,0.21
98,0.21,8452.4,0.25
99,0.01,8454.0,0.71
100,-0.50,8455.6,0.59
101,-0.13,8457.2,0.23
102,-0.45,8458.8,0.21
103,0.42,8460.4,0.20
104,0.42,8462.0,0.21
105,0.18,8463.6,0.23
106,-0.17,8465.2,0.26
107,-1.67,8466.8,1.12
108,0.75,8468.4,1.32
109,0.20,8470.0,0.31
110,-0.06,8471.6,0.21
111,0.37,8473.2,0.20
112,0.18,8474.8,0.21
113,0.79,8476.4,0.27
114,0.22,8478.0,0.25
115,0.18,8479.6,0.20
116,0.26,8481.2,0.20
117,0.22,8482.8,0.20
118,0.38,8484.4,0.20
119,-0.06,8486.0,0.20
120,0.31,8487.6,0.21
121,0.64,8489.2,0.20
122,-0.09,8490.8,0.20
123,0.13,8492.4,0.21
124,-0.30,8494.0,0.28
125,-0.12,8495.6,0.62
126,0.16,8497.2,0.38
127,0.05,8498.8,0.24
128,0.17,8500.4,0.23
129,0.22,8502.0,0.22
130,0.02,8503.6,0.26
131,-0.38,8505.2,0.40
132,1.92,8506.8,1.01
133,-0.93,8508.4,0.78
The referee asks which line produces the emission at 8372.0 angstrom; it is [O III]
